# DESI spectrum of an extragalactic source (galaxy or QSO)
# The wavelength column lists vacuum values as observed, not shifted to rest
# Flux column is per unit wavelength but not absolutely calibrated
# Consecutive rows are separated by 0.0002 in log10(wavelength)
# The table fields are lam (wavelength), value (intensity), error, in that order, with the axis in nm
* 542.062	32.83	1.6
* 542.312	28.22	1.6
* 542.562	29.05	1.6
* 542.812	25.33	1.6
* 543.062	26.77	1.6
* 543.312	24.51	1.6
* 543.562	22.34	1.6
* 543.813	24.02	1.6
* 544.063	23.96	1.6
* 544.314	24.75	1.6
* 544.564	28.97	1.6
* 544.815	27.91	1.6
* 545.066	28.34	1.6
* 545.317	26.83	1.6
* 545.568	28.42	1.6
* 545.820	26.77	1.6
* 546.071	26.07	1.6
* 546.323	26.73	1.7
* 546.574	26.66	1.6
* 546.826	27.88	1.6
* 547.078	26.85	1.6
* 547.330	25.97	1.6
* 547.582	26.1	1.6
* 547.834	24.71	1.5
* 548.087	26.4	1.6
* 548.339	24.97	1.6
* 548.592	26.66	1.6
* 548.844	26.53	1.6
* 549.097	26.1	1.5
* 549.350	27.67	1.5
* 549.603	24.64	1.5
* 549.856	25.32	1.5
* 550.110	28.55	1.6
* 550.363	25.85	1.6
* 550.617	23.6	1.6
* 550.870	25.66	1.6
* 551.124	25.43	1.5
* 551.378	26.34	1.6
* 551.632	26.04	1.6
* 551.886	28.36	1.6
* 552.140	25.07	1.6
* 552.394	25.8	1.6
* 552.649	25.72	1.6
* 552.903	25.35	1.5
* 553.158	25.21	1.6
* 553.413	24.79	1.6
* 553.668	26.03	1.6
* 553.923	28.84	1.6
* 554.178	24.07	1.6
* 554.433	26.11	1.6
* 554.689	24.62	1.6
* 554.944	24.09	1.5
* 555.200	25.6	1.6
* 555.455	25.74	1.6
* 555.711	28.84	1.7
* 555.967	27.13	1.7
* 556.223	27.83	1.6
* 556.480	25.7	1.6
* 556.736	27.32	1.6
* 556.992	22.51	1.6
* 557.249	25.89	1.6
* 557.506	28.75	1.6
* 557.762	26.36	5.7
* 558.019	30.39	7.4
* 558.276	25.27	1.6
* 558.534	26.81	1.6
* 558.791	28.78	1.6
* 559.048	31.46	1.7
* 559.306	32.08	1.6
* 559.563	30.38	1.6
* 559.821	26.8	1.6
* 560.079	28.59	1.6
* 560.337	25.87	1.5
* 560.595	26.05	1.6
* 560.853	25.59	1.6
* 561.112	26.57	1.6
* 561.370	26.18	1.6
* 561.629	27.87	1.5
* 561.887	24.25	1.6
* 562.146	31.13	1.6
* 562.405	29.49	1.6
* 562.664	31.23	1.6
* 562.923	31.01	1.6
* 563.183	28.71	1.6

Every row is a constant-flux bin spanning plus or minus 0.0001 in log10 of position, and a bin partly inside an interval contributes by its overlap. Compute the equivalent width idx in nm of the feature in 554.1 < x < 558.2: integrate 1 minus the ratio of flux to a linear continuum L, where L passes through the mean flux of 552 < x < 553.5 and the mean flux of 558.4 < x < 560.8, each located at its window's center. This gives 0.09 nm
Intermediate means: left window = 25.4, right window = 28.4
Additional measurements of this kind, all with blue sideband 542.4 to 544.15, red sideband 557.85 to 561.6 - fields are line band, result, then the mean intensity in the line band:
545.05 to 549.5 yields -0.12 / 26.6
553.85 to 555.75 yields 0.09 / 25.8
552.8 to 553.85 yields 0.05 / 25.5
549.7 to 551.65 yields 0.04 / 25.8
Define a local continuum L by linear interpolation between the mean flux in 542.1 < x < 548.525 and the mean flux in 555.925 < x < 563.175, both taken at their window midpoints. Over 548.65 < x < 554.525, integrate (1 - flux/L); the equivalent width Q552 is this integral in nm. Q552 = 0.230 nm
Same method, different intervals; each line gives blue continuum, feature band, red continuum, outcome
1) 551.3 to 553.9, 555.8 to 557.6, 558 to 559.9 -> 0.094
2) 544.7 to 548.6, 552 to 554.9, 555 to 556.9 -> 0.122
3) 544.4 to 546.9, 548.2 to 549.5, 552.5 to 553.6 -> 0.007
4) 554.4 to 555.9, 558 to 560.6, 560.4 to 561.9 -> -0.231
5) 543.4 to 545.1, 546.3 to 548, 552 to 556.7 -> -0.046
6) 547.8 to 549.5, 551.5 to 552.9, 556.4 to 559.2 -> 0.026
